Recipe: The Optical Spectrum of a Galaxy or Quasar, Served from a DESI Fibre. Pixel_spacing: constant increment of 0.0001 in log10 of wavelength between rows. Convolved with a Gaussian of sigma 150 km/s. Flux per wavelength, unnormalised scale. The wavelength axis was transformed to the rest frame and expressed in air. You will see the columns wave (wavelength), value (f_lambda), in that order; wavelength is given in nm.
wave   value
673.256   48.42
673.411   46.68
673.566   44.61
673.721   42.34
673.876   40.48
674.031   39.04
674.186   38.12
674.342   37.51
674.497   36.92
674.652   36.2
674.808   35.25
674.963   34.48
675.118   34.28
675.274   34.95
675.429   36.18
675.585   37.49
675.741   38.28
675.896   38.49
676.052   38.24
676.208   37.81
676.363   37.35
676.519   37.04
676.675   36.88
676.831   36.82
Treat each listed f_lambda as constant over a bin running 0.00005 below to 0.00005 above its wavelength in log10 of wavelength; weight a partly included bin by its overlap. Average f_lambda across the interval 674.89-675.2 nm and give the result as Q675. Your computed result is 34.4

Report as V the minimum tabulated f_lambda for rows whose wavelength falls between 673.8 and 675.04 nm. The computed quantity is 34.48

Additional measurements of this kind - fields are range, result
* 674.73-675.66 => 34.28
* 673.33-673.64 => 44.61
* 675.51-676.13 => 37.49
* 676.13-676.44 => 37.35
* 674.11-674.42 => 37.51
